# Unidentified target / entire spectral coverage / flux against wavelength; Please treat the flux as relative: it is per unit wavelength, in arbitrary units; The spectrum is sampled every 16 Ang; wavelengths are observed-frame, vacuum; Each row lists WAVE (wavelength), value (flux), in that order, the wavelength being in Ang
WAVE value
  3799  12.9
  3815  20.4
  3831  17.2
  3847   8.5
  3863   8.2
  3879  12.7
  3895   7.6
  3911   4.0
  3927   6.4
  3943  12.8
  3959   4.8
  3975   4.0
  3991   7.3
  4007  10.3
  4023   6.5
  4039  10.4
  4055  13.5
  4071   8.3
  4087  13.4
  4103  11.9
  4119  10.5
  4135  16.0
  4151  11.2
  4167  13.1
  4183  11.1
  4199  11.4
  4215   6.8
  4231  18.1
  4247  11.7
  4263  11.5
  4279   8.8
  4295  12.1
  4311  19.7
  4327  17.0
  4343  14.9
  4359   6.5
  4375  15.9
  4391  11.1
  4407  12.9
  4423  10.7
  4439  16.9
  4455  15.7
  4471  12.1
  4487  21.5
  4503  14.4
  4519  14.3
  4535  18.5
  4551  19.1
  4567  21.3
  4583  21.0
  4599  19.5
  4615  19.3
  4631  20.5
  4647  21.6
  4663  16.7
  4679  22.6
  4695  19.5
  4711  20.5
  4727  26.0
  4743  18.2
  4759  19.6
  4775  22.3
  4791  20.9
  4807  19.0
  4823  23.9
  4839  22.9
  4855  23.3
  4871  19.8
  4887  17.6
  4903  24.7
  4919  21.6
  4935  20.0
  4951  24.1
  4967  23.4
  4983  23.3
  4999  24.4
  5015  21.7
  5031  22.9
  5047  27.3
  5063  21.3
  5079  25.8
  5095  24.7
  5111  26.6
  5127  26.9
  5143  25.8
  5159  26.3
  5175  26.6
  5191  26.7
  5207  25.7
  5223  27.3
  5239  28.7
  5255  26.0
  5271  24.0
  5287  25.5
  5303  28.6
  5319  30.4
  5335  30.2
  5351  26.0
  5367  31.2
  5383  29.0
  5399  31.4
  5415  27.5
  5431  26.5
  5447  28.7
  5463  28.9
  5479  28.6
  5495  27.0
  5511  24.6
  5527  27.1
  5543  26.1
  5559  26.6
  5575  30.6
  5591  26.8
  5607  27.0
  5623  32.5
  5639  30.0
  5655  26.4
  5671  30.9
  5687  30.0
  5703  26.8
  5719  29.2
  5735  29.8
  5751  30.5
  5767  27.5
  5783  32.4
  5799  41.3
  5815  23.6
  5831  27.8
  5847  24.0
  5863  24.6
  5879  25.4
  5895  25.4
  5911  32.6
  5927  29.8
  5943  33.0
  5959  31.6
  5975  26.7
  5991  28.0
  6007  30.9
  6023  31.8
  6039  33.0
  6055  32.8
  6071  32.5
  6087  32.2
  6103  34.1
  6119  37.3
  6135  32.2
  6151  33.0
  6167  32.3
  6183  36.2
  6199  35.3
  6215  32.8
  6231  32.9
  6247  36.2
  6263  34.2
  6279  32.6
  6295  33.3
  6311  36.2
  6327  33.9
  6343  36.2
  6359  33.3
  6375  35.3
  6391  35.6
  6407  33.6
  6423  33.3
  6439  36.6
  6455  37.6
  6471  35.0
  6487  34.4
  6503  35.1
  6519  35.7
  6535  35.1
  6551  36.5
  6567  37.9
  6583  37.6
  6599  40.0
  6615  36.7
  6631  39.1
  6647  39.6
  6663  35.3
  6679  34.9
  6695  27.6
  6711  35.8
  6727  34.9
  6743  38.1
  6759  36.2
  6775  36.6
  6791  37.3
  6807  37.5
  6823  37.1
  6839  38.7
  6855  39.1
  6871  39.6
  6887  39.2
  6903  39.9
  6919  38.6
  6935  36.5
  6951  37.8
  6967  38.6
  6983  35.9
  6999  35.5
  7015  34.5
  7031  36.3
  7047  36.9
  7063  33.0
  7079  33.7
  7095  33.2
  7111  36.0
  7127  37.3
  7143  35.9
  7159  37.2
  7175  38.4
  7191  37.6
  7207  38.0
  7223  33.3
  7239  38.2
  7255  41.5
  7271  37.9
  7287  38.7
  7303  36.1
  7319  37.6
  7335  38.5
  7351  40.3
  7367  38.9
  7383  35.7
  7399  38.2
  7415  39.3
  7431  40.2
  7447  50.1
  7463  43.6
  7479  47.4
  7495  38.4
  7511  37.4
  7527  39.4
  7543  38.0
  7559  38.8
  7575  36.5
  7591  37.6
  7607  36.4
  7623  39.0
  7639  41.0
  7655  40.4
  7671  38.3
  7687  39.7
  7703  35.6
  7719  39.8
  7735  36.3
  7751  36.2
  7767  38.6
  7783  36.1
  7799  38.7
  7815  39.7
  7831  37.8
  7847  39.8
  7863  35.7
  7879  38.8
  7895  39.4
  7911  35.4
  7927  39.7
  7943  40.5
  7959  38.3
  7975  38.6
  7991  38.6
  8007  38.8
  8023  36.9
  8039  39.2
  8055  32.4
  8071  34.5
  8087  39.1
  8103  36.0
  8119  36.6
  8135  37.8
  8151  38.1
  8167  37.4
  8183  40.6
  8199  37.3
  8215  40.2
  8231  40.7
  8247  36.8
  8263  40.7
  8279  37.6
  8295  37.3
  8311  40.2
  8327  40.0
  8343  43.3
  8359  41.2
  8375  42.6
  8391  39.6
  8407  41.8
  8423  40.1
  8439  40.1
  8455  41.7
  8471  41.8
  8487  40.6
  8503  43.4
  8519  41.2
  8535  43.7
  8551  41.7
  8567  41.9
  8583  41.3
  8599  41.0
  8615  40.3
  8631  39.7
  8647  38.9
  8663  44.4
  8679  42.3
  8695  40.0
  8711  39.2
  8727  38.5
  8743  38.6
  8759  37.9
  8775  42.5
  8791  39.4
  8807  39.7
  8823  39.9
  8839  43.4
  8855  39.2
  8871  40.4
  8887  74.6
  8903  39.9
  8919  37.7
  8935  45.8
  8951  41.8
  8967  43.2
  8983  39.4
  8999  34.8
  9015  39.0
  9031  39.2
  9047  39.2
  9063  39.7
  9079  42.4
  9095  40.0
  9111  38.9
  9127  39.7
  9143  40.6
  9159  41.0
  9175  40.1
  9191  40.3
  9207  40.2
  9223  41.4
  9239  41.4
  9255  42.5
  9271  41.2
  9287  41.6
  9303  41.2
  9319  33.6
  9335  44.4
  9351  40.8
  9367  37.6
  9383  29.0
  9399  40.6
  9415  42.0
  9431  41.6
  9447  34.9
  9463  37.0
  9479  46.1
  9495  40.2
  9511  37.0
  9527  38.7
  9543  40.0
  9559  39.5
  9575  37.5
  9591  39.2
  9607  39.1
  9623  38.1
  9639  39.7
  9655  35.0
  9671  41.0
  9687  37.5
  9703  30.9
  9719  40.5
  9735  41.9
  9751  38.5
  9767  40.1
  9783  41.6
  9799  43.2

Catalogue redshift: 0.136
